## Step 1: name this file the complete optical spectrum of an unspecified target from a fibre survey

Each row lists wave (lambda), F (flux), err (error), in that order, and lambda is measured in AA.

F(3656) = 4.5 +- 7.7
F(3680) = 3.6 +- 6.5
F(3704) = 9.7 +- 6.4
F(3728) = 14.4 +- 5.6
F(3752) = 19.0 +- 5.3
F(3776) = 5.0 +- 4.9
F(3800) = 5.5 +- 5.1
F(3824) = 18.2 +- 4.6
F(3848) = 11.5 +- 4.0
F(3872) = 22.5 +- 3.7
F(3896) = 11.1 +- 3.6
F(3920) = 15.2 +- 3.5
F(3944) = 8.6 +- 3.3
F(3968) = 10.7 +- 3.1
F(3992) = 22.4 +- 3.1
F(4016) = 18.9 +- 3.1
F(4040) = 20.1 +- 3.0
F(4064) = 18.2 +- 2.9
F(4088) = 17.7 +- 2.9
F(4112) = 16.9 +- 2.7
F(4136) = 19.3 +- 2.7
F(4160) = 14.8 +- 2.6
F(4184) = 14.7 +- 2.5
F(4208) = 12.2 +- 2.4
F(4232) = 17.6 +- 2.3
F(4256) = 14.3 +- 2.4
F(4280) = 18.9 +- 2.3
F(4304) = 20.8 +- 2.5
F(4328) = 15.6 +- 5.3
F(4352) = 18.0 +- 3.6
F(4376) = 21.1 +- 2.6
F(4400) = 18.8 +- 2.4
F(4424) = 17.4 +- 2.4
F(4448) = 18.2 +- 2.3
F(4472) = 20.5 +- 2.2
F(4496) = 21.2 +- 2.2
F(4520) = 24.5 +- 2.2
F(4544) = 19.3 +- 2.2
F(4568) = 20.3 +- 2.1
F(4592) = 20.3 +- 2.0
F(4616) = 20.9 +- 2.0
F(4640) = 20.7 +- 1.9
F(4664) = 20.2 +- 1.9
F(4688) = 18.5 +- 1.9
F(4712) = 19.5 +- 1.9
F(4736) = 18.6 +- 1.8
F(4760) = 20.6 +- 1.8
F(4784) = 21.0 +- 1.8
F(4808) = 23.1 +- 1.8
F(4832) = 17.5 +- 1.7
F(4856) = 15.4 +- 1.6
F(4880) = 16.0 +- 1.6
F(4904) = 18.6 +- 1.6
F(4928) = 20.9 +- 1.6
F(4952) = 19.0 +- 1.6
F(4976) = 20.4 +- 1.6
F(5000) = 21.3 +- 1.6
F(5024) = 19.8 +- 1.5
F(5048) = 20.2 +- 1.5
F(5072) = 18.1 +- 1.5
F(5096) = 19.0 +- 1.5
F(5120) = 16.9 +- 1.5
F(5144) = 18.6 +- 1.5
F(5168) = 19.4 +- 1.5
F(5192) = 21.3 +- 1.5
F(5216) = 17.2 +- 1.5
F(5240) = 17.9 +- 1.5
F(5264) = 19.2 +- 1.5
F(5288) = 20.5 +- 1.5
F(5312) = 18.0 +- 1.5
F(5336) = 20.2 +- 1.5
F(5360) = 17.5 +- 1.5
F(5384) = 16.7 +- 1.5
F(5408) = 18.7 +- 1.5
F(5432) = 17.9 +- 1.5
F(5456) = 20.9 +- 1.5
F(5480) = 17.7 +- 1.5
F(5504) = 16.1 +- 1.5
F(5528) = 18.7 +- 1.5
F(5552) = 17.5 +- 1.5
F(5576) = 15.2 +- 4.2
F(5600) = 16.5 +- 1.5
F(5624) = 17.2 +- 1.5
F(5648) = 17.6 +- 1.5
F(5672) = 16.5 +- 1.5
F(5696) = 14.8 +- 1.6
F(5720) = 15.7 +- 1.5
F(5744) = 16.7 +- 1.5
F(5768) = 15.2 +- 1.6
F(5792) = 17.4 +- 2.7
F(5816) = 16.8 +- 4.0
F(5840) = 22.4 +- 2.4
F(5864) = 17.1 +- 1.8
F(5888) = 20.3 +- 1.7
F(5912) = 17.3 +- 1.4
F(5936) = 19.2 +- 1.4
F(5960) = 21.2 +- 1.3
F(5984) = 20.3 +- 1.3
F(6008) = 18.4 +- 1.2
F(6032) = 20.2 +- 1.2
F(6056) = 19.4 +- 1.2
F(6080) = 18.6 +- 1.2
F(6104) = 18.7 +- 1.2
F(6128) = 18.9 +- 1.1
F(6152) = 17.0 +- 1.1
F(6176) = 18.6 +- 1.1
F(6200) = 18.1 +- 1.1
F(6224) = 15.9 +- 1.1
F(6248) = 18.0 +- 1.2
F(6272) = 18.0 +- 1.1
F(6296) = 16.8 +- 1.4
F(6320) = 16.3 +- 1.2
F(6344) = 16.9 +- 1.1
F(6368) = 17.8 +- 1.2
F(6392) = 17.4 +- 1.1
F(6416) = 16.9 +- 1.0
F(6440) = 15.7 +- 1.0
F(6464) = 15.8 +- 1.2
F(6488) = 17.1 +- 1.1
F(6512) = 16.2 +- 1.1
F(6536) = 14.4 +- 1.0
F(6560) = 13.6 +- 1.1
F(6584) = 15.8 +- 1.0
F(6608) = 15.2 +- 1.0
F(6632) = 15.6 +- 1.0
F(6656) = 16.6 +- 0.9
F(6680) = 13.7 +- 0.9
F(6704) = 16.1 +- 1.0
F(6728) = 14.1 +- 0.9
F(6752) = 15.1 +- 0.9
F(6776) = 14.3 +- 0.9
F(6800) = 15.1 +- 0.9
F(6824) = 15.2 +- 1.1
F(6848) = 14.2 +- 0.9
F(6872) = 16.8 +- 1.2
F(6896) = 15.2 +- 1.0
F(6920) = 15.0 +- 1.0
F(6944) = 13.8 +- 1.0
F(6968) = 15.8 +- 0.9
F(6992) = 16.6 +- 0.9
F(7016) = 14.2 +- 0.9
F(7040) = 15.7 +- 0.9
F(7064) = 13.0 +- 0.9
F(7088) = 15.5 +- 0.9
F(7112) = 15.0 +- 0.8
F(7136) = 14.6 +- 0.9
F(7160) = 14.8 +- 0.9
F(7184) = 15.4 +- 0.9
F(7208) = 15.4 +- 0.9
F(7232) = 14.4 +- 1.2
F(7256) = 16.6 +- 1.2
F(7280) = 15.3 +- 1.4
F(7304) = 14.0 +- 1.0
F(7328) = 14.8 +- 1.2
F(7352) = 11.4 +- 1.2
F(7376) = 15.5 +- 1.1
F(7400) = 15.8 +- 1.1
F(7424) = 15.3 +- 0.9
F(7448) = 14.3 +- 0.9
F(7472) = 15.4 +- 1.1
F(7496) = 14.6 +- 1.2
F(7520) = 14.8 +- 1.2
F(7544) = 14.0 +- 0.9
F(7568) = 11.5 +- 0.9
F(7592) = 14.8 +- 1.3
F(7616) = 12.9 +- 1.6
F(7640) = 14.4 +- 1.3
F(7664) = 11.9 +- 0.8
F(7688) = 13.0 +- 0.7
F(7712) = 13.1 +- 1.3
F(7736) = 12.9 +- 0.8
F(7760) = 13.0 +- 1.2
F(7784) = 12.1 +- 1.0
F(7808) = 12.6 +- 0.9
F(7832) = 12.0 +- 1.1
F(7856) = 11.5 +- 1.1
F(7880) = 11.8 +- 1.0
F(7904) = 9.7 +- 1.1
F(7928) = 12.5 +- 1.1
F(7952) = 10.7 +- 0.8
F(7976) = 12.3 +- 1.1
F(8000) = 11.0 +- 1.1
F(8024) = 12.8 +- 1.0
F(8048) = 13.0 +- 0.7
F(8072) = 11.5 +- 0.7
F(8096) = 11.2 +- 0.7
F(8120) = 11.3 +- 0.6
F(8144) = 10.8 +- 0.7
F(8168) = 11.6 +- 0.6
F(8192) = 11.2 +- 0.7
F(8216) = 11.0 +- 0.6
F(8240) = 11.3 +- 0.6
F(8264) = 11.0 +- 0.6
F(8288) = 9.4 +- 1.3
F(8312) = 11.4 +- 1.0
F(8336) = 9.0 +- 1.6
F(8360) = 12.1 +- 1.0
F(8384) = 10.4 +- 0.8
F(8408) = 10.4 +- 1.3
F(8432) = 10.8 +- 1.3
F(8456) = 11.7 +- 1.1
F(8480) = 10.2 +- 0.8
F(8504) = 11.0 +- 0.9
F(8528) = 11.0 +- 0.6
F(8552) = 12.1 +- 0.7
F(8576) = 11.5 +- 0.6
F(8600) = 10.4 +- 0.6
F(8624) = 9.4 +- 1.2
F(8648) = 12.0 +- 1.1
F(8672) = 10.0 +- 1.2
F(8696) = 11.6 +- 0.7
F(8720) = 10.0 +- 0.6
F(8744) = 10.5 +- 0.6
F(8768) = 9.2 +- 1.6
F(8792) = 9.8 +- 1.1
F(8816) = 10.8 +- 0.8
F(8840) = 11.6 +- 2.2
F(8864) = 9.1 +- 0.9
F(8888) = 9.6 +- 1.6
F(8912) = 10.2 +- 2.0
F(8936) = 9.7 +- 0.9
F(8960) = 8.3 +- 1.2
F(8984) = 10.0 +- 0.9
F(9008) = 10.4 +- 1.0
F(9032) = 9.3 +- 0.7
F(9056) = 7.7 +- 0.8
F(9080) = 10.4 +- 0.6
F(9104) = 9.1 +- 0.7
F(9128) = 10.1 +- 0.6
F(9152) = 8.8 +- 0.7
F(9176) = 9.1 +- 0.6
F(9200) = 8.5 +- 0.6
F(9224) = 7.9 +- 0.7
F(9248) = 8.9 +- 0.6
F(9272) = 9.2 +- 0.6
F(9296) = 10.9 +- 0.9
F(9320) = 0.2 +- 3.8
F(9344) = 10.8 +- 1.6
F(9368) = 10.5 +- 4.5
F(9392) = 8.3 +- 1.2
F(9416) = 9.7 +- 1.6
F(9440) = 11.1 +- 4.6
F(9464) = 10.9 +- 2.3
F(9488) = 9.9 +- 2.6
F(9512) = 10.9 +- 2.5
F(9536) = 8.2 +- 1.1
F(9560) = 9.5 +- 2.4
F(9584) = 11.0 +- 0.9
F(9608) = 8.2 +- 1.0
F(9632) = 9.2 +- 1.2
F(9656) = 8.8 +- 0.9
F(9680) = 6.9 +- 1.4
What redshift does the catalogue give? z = 0.543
